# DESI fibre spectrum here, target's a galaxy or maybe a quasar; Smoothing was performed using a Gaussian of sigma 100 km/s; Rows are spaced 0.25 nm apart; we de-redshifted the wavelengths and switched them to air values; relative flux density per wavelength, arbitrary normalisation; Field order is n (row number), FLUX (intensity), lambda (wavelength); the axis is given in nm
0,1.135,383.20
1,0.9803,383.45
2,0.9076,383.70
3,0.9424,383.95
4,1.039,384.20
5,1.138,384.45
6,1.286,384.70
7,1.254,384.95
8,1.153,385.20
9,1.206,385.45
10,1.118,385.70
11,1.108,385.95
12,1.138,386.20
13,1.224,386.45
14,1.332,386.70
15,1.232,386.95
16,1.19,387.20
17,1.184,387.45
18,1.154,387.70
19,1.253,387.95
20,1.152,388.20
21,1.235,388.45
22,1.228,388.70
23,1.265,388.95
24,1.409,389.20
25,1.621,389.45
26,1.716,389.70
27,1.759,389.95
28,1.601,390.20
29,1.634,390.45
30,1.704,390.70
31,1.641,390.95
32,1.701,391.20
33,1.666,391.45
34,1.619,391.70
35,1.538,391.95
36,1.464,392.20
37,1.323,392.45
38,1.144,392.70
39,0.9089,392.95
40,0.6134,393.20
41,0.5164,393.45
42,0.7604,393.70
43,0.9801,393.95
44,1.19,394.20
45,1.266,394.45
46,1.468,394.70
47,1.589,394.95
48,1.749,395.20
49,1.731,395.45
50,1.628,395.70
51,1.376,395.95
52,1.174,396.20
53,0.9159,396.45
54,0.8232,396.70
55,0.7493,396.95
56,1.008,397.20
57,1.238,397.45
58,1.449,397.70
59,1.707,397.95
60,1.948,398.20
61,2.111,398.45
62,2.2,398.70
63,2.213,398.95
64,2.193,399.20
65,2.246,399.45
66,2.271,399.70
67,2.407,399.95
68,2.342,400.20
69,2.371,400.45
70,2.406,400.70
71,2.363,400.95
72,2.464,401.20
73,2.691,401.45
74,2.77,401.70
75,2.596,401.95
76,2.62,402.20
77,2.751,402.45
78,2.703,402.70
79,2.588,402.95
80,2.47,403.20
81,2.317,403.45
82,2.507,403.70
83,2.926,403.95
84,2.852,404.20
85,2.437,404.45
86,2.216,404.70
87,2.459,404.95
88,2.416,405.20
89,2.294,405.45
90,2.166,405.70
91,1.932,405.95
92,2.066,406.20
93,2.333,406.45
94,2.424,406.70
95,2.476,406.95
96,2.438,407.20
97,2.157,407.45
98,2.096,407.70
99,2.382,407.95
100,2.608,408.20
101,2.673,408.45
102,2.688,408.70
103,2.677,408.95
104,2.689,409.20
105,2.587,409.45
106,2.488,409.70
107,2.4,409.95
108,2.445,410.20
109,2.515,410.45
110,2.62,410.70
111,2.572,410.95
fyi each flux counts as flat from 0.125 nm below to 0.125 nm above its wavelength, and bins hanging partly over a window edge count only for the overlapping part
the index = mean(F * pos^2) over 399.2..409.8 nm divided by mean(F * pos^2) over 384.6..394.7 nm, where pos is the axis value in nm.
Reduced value 2.05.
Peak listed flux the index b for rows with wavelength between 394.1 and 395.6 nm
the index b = 1.749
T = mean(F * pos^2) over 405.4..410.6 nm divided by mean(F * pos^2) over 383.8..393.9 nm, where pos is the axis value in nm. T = 2.08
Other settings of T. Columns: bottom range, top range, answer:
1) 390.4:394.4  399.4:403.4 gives 2.07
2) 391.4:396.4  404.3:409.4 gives 2.00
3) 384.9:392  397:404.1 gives 1.75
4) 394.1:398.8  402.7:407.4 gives 1.75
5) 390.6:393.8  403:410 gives 2.05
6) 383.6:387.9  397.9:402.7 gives 2.21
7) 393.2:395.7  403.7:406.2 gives 2.04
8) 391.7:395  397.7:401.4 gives 2.00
